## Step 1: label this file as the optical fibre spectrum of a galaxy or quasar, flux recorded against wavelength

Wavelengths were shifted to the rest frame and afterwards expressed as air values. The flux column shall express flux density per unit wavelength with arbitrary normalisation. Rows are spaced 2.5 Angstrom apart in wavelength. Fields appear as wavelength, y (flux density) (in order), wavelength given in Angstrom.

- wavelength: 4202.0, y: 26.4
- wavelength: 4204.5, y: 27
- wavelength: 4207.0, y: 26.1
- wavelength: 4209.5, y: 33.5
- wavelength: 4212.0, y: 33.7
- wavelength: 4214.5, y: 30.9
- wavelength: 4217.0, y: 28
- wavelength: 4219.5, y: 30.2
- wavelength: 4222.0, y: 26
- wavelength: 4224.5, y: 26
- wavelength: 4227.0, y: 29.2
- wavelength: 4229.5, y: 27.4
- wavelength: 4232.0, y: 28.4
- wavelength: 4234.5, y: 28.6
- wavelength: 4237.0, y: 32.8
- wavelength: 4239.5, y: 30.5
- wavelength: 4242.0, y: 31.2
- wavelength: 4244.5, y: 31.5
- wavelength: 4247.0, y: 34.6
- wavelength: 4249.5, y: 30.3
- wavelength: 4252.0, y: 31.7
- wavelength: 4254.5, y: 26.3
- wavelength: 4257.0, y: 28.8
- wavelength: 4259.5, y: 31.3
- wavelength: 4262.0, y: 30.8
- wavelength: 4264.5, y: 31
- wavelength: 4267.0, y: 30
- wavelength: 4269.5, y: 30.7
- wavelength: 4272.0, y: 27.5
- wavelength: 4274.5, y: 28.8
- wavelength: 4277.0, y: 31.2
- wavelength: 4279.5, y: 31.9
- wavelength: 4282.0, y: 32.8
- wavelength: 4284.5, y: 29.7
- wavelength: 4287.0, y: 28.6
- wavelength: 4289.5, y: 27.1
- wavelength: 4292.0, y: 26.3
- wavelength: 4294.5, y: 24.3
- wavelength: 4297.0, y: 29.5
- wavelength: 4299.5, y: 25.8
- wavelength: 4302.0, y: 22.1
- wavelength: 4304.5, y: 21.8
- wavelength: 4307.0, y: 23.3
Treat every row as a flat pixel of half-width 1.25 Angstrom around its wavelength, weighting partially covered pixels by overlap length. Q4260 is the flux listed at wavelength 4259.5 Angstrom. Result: 31.3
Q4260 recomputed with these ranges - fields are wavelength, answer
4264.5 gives 31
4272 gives 27.5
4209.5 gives 33.5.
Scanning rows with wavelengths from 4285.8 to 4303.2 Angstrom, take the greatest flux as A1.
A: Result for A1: 29.5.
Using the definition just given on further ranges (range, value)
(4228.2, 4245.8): 32.8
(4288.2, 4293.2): 27.1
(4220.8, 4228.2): 29.2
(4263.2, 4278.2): 31.2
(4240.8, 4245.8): 31.5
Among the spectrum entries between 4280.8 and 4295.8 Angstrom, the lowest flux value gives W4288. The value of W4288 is 24.3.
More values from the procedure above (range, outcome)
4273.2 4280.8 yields 28.8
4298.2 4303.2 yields 22.1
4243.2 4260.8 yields 26.3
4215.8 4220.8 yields 28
